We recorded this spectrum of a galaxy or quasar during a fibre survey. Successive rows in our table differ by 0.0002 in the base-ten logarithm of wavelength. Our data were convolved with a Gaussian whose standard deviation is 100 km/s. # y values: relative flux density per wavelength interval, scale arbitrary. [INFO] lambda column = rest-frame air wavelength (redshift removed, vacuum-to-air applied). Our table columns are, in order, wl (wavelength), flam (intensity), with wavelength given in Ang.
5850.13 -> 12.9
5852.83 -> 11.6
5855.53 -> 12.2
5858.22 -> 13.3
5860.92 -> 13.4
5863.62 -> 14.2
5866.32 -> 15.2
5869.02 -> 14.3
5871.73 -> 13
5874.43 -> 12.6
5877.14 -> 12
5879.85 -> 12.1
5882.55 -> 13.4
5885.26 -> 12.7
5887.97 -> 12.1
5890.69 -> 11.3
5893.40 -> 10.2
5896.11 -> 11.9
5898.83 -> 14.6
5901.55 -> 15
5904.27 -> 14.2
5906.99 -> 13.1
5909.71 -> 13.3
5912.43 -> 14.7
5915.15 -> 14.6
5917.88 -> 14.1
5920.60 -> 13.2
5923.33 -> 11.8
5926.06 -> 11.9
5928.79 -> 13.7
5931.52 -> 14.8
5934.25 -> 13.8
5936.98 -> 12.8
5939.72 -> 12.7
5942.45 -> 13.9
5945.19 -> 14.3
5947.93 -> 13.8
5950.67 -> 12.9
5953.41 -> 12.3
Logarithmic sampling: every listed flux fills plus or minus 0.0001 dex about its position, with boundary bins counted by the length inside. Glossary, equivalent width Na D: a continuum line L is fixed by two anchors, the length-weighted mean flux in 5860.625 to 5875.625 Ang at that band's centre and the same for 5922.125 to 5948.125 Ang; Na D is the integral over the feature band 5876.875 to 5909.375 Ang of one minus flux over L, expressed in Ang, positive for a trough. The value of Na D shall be 2.1 Ang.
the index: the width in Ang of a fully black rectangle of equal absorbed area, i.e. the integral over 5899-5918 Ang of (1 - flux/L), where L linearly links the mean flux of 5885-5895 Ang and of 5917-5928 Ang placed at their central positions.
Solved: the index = -3.1 Ang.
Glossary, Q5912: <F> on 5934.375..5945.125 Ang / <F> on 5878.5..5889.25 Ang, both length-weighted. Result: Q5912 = 1.06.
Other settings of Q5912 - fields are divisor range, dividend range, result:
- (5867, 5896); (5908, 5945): 1.09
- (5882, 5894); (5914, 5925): 1.12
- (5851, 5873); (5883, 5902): 0.93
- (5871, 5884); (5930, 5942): 1.08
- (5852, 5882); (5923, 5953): 1.02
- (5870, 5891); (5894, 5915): 1.10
